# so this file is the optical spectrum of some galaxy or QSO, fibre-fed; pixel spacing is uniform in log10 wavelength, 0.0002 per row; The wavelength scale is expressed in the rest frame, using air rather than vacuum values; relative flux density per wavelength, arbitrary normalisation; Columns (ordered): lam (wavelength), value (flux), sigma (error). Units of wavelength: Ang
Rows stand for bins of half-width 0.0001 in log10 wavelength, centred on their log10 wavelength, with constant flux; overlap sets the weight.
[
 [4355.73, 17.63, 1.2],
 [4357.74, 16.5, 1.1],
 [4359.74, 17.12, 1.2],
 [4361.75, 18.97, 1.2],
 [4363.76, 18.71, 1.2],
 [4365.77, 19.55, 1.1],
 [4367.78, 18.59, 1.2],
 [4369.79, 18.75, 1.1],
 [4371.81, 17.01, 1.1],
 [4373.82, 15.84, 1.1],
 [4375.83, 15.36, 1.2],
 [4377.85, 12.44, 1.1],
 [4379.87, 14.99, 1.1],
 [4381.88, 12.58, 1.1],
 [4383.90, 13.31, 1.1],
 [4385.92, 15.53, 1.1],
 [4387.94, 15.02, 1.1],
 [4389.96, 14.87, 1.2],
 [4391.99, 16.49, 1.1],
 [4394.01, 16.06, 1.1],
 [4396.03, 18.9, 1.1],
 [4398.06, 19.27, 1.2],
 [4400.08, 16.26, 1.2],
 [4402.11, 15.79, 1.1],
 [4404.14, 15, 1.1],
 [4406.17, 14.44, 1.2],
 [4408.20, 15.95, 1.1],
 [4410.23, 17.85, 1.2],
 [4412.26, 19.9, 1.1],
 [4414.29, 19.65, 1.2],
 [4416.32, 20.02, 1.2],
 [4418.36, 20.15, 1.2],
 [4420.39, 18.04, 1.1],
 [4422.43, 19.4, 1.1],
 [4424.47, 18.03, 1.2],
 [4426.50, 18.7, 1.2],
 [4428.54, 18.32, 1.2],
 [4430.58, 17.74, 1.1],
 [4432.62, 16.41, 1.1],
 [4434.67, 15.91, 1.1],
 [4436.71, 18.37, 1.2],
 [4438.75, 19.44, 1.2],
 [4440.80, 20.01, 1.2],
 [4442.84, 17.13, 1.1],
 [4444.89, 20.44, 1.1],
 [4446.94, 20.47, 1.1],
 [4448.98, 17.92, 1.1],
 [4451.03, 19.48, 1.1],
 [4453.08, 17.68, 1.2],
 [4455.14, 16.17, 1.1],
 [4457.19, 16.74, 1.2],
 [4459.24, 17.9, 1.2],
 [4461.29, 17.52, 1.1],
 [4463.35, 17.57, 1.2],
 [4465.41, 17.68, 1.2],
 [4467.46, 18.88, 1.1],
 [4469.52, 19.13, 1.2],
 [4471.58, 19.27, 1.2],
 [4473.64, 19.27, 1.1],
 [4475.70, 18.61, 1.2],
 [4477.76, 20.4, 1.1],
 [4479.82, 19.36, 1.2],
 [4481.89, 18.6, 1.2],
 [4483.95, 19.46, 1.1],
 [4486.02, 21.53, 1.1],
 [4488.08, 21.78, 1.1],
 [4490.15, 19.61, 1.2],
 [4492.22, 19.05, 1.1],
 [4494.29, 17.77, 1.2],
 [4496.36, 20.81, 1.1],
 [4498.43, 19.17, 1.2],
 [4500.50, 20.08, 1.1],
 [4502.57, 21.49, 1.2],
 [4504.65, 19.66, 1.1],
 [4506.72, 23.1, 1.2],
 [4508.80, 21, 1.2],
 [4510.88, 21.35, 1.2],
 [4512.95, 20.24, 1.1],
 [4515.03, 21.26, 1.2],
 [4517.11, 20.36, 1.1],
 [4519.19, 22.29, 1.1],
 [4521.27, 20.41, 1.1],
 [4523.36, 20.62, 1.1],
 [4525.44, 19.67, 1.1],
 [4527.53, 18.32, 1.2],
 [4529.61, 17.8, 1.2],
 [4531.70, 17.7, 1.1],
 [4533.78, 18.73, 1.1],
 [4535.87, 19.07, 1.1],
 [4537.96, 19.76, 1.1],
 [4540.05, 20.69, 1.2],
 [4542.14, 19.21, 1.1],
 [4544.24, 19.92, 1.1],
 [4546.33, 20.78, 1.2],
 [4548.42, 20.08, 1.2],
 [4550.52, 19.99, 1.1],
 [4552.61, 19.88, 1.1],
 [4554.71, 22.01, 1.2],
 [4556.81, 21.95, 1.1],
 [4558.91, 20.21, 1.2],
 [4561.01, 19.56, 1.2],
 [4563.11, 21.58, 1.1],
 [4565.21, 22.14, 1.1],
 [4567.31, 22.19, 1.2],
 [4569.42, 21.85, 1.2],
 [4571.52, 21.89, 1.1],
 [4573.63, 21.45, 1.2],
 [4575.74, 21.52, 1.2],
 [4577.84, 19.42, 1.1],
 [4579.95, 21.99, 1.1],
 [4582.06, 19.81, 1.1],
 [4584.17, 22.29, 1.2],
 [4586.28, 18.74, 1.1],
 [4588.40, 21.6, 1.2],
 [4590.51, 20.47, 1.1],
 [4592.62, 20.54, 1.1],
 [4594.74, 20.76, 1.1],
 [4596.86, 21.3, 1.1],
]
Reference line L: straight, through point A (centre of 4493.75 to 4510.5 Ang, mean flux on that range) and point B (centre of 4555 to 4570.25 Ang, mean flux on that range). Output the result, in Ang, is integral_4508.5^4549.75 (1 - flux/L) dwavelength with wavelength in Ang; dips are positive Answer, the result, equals 1.9 Ang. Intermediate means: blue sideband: 20.5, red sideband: 21.4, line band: 19.9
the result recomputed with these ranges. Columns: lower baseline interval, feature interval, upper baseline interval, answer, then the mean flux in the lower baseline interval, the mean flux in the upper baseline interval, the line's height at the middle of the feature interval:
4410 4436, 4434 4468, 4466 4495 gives 1.4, 18.5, 19.5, 19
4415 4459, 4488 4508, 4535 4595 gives -0.7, 18.4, 20.7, 19.5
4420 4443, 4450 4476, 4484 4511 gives 1.5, 18.2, 20.4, 19.2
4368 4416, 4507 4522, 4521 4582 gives -1.3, 16.2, 20.4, 19.4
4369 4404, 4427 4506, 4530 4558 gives -4.4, 15.8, 19.9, 17.9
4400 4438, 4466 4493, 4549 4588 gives -0.7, 17.7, 21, 19.1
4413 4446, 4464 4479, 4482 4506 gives 0.4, 18.6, 20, 19.5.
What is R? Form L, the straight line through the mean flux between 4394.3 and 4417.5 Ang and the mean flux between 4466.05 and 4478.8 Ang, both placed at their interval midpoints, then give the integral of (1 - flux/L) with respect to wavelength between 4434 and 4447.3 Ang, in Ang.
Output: -0.3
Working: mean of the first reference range 17.5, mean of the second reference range 19.2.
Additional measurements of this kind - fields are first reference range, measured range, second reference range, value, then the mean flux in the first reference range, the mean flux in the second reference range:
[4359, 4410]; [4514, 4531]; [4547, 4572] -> 0.02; 16.3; 21.1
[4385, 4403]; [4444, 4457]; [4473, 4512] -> 0.01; 16.5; 20.1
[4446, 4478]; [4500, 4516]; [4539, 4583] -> -1.25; 18.4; 20.9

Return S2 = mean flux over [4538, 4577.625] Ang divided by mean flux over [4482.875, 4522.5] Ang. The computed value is 1.0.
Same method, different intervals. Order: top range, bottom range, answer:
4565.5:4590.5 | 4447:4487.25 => 1.13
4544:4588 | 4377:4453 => 1.21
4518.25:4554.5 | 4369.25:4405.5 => 1.26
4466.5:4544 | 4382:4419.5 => 1.18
